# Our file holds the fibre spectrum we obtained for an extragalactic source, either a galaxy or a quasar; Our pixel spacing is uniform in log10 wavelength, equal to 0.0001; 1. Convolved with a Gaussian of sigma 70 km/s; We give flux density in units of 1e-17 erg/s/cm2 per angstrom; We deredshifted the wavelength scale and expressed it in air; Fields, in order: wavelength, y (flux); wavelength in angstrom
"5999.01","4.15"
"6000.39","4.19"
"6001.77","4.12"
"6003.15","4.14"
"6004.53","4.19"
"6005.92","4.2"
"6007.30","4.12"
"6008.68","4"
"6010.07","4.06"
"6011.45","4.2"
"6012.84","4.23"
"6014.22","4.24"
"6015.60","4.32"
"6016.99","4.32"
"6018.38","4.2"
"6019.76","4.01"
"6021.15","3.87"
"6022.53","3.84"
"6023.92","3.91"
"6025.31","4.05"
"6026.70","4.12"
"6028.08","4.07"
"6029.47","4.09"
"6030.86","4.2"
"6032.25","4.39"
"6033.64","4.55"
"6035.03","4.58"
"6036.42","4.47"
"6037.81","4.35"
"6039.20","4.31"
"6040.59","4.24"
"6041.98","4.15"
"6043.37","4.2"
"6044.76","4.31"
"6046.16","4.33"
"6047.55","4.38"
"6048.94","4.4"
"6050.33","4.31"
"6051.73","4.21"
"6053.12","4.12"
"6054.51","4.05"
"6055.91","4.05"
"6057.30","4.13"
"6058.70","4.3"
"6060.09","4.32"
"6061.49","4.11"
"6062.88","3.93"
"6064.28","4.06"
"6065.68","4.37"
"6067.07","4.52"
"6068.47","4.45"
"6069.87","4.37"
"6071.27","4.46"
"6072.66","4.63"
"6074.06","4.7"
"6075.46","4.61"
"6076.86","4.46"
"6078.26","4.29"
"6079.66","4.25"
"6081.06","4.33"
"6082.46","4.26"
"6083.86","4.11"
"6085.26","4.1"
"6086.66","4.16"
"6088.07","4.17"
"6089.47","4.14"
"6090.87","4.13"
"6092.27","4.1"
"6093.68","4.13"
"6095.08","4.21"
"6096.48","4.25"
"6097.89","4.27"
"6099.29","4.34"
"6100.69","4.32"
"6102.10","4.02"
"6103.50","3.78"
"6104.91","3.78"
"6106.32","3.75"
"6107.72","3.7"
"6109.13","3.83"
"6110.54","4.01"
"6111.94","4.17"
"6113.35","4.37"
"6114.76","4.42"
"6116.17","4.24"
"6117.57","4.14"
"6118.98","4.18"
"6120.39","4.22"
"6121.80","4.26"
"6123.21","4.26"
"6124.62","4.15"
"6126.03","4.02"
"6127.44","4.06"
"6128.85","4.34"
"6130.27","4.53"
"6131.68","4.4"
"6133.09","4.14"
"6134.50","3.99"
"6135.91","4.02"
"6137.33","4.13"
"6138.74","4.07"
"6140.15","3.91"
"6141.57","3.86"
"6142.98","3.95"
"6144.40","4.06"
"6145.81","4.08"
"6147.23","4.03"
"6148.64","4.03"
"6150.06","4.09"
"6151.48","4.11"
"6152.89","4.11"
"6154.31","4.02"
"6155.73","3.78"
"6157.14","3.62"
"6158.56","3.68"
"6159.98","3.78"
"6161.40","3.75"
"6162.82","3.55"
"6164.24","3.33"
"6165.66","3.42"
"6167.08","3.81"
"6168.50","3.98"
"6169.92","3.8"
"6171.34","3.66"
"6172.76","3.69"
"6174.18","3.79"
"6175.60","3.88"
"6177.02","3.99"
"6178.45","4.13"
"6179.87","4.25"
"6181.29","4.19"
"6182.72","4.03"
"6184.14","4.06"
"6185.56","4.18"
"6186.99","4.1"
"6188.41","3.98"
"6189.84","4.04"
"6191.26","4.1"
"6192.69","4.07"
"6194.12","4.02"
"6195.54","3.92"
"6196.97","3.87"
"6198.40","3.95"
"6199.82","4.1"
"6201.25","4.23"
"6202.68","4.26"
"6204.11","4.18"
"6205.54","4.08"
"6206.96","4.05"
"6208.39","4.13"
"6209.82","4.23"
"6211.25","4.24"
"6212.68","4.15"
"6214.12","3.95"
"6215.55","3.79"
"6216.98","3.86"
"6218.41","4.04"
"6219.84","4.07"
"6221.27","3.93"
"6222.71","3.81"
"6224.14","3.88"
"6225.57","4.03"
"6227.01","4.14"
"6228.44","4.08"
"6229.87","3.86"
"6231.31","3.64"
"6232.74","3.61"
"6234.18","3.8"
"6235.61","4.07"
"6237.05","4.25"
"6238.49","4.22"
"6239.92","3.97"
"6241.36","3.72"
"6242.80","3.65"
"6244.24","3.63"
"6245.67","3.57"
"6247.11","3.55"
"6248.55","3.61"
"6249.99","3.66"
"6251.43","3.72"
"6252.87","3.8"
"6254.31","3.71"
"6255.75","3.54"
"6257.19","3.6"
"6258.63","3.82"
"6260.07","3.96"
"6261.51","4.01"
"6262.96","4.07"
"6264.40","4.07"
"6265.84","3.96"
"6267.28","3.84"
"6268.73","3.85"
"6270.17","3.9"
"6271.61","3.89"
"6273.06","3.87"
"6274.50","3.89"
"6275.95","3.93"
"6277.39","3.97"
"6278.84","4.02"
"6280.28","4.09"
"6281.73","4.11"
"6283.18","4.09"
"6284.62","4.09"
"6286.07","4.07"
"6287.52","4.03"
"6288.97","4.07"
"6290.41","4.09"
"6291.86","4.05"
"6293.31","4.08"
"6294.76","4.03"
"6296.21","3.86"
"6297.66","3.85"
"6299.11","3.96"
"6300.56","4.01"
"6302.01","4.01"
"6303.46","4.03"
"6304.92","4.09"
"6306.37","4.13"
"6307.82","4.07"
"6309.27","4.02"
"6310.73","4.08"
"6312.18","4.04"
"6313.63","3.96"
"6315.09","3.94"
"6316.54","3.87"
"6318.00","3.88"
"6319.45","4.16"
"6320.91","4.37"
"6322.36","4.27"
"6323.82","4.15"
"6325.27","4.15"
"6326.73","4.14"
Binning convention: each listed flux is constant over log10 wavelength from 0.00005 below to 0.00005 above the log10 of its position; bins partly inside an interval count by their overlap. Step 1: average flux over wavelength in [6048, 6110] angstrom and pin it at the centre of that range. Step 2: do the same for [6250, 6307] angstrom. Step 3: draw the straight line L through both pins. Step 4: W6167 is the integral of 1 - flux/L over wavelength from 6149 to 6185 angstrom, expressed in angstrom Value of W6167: 2.0 angstrom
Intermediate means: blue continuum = 4.2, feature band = 3.86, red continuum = 3.95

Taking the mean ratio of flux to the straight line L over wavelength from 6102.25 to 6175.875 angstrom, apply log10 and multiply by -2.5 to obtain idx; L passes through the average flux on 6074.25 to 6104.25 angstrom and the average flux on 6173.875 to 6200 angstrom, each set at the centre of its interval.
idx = 0.040 mag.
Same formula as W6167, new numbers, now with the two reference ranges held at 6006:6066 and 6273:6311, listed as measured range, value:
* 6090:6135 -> 0.0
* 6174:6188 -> 0.1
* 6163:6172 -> 1.0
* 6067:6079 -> -0.9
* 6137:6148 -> 0.3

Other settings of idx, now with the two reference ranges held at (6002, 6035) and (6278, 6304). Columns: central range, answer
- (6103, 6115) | 0.040 mag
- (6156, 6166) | 0.137 mag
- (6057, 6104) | -0.035 mag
